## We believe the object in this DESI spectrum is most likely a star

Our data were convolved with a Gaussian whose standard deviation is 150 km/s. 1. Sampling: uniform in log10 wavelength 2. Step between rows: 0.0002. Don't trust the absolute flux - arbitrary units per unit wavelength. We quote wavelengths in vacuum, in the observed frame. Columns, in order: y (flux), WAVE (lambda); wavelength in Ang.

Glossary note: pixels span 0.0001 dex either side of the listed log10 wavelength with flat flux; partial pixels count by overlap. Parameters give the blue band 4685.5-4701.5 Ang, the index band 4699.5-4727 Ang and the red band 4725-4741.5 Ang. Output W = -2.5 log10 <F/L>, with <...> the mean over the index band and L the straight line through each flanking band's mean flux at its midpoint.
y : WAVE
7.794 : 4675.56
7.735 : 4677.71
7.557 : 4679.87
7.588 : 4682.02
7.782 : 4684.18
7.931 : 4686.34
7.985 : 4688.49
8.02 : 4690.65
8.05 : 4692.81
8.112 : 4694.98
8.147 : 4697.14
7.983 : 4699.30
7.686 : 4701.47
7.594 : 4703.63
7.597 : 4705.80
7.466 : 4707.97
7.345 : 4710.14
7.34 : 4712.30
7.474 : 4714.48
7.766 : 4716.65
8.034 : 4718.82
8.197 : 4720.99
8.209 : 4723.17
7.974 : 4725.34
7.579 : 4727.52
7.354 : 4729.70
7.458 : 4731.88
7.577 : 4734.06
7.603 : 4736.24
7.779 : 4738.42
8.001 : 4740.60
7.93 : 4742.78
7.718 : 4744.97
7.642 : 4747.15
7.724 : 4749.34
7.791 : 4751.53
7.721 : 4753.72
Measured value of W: 0.01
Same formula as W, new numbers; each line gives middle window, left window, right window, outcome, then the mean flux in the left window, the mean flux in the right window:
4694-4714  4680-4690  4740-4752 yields 0.017 mag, 7.81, 7.79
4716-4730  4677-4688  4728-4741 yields -0.038 mag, 7.73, 7.61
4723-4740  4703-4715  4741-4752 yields -0.004 mag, 7.46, 7.77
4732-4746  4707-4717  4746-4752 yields -0.015 mag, 7.46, 7.71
